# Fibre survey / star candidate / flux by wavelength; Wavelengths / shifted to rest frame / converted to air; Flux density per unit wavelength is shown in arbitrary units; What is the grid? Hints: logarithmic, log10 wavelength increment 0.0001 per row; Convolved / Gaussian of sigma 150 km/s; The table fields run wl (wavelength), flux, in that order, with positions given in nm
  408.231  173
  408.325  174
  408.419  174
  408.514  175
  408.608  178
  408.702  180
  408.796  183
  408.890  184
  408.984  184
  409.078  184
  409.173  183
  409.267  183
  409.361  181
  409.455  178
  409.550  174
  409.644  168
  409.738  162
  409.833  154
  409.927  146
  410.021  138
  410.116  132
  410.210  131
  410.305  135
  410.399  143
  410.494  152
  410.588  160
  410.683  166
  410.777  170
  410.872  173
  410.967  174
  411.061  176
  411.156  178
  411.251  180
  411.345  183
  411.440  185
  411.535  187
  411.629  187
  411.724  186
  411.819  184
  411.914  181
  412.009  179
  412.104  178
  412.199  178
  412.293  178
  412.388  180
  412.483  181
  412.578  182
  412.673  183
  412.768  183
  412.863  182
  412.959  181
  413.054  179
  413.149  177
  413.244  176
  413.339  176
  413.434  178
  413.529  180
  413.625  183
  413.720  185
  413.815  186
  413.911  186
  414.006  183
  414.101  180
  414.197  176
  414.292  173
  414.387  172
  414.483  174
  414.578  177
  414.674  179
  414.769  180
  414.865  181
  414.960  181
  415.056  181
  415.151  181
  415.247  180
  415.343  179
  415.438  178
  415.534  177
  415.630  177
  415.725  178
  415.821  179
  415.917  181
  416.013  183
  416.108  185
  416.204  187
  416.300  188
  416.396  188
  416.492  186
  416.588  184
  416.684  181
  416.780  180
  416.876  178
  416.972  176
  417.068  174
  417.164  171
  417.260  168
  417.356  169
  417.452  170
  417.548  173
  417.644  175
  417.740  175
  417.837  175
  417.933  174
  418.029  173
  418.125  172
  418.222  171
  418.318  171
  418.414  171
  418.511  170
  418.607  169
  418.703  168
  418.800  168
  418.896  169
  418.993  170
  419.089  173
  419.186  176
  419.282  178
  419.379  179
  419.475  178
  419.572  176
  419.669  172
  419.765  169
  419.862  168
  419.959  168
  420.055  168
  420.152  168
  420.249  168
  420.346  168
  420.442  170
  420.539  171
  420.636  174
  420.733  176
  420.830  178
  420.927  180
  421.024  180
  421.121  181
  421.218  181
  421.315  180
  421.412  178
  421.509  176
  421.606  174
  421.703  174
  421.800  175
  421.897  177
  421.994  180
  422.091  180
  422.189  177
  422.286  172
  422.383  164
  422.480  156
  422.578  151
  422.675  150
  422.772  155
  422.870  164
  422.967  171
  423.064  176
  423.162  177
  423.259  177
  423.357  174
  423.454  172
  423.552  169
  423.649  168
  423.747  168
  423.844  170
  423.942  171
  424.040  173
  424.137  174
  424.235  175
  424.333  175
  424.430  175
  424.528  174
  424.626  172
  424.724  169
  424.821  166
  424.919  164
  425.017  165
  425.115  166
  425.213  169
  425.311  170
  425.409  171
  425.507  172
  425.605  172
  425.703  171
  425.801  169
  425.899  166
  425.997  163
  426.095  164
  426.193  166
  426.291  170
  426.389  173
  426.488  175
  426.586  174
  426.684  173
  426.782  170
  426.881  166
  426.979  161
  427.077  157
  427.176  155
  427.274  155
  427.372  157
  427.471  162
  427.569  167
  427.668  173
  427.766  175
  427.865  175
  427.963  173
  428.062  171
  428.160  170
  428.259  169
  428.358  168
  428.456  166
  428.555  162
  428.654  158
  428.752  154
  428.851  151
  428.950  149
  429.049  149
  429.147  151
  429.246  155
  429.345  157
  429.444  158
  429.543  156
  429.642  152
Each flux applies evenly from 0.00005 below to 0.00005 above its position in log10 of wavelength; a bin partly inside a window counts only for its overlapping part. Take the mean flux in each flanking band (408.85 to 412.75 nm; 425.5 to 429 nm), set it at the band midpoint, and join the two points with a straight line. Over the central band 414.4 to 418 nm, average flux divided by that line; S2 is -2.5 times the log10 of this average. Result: -0.06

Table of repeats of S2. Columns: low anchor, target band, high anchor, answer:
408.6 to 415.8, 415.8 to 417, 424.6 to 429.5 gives -0.07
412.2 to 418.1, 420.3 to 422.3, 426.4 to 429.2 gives -0.03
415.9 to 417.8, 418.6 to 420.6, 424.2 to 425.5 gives 0.03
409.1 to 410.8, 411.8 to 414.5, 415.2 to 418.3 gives -0.08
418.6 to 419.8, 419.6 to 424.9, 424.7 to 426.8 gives 0.00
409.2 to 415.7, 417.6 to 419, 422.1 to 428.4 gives 0.00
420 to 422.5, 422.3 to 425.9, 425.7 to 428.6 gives 0.01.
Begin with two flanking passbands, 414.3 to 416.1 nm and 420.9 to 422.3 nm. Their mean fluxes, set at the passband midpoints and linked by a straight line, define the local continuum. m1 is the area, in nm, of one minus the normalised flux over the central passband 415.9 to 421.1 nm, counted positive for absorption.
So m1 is 0.11 nm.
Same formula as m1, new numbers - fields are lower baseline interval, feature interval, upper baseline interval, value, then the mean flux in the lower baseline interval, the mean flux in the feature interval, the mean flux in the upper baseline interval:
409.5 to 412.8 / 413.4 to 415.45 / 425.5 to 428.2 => -0.13 nm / 169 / 180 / 168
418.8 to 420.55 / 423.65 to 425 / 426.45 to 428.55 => -0.02 nm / 172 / 171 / 167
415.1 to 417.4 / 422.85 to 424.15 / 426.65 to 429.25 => -0.02 nm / 180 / 172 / 163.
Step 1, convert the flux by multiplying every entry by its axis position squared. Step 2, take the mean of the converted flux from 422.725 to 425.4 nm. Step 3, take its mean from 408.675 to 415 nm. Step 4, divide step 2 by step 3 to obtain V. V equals 1.03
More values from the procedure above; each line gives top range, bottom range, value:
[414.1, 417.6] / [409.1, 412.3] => 1.08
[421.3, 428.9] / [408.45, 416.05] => 1.02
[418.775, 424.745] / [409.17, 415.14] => 1.04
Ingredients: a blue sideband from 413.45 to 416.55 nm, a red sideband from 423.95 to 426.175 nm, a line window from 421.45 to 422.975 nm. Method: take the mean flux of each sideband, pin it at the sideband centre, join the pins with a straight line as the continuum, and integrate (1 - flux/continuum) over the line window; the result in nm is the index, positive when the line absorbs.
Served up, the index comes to 0.04 nm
